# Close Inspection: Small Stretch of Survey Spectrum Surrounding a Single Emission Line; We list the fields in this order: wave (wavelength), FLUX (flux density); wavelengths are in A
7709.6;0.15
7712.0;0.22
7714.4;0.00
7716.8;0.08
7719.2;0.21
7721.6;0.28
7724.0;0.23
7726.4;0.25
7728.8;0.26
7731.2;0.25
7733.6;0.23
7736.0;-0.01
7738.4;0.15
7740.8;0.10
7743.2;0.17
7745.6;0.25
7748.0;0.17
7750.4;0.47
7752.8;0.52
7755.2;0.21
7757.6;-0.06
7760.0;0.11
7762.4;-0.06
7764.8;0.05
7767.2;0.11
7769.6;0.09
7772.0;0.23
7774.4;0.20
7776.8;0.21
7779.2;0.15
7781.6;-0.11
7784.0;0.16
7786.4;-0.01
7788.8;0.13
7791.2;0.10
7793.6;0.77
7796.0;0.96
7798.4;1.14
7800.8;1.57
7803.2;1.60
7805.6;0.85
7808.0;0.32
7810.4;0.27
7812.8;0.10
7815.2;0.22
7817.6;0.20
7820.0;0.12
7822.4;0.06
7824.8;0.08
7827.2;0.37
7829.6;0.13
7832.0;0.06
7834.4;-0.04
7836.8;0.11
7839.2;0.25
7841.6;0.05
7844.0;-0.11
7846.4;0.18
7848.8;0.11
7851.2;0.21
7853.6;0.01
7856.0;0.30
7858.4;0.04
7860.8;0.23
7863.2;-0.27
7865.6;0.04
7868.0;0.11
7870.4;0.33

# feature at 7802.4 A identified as [O II]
